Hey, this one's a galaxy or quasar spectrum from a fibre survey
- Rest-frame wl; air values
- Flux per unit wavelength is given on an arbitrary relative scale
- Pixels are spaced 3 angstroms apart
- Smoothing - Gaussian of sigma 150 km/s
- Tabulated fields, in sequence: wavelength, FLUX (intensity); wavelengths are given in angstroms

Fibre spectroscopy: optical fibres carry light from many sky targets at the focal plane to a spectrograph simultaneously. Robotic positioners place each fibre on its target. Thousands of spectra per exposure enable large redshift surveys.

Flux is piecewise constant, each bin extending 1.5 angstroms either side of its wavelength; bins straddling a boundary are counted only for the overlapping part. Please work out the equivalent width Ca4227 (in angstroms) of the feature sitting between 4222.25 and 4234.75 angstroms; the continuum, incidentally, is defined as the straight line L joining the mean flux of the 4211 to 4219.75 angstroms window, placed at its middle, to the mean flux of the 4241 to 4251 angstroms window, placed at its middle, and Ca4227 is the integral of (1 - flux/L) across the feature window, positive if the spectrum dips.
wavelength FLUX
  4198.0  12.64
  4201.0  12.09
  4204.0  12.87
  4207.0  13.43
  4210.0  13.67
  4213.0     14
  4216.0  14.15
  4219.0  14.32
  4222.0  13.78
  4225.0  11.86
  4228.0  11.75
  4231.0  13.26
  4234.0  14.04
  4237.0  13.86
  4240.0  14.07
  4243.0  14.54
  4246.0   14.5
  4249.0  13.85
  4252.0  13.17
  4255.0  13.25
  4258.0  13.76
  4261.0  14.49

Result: 1.2 angstroms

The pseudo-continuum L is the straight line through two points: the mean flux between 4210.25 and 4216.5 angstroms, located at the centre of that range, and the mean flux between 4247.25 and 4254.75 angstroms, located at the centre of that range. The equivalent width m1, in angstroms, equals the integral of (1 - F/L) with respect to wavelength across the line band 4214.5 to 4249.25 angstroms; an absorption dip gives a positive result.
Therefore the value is 0.2 angstroms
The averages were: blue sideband 14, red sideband 13.5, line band 13.7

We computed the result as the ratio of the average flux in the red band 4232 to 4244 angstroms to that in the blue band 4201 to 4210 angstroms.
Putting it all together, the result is 1.1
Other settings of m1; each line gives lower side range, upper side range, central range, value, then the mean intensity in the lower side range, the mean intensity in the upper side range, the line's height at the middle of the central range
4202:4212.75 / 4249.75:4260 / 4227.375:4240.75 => 0.0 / 13.3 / 13.5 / 13.4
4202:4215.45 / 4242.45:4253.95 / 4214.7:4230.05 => 0.5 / 13.5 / 13.9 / 13.6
